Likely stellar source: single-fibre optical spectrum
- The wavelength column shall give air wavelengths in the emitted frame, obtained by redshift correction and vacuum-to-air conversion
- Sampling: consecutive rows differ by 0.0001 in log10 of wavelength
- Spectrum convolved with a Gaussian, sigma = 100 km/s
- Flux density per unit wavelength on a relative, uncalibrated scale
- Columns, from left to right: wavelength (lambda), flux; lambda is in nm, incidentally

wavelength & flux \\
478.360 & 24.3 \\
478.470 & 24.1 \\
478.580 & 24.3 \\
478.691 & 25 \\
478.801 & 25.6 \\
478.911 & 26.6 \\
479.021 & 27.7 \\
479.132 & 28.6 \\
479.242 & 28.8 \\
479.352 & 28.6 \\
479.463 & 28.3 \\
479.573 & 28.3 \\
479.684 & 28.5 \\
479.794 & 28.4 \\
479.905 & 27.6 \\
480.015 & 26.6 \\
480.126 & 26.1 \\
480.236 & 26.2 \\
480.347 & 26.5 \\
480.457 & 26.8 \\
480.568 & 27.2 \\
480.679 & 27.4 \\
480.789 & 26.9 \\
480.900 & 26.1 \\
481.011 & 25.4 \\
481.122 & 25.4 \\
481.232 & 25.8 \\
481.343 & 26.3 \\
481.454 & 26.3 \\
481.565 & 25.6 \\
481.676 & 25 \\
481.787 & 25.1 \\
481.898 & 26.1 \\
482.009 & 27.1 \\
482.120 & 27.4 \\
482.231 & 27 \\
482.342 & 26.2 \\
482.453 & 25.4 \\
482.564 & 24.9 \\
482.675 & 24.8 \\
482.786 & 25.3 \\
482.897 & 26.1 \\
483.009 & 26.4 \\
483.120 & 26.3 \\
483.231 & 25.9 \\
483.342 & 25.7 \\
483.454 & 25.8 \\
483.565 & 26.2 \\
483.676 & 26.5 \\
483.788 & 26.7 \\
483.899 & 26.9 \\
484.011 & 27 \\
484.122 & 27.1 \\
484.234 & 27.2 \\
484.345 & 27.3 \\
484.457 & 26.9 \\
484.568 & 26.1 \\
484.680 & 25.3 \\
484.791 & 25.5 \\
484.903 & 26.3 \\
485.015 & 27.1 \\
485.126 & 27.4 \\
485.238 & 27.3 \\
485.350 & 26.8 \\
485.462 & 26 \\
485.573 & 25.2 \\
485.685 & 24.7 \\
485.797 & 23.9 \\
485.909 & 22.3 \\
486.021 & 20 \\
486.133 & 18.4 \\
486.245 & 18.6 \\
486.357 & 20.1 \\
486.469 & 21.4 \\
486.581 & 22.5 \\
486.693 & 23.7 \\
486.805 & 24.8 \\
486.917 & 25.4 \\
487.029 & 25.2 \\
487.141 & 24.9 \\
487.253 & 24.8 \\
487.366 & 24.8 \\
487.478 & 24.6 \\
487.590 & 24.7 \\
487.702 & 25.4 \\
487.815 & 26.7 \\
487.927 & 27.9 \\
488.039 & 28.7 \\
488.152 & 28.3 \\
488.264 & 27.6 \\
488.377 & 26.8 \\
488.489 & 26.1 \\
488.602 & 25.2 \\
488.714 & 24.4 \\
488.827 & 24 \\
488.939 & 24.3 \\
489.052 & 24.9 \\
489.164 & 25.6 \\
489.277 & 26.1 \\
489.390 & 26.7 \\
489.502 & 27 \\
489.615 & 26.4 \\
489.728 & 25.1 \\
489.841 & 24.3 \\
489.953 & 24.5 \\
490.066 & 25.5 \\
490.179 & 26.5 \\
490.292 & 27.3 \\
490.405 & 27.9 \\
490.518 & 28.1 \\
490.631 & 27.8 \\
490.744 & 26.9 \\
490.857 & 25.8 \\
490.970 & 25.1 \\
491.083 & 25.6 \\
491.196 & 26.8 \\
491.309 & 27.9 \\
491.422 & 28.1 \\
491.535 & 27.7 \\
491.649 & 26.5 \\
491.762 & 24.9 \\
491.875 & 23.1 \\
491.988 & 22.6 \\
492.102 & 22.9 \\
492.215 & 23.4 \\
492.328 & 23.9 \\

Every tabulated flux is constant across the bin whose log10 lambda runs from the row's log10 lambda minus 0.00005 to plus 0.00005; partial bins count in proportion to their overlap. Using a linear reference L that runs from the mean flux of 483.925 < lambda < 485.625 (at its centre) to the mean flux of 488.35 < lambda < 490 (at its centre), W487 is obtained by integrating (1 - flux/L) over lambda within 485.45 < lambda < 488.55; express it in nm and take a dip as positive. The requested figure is 0.19 nm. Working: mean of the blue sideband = 26.6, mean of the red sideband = 25.4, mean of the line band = 24.4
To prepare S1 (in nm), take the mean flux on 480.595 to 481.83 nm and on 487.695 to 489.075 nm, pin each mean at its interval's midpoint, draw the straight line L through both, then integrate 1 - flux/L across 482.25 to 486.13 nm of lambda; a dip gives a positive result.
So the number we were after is 0.049 nm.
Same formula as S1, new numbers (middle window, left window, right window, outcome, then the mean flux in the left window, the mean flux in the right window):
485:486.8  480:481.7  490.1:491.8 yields 0.212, 26.2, 26.9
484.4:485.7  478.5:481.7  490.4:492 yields 0.016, 26.7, 26.4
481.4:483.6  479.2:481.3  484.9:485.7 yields 0.072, 27.1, 26.4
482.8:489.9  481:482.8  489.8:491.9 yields 0.210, 25.9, 26.4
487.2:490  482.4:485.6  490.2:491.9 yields 0.079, 26.3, 26.7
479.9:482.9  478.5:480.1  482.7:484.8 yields 0.076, 27.3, 26.3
